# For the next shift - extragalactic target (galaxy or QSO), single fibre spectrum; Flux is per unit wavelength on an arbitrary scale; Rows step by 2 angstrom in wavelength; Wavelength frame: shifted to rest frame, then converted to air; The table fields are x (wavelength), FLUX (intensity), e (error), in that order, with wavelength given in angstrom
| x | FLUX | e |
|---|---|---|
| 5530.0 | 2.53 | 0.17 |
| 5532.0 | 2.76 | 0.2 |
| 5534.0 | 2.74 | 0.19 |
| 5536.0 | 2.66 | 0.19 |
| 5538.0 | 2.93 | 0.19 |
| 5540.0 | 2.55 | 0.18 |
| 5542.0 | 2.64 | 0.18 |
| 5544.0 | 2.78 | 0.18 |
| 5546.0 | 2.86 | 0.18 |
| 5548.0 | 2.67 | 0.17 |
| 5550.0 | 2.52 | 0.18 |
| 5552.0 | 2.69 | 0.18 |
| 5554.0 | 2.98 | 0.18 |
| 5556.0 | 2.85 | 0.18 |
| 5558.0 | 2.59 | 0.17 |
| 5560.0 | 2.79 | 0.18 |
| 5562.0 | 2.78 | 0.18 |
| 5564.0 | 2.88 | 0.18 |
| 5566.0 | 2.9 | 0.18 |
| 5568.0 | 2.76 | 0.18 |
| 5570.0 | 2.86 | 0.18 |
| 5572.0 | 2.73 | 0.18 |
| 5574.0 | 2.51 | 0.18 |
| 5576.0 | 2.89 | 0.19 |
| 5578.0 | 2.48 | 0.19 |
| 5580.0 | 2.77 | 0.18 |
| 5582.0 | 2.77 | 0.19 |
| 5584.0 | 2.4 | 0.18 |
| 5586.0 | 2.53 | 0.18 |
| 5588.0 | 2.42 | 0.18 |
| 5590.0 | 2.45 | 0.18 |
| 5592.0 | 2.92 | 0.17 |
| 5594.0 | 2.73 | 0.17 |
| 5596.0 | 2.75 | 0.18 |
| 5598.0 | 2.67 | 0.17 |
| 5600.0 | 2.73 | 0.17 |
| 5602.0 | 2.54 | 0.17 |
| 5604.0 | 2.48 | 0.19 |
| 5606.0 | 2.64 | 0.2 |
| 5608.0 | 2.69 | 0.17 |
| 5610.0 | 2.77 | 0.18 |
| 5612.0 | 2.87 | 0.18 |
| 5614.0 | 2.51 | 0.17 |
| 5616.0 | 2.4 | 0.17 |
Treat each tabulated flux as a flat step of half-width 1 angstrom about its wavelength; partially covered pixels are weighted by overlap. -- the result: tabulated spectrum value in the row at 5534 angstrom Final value 2.74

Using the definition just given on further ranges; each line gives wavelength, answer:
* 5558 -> 2.59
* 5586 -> 2.53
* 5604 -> 2.48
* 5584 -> 2.4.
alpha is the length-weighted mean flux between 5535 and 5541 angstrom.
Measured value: 2.71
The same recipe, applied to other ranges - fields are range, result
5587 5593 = 2.6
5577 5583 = 2.67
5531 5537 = 2.72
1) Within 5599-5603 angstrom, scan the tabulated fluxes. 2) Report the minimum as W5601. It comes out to 2.54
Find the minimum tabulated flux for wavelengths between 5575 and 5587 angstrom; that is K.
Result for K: 2.4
